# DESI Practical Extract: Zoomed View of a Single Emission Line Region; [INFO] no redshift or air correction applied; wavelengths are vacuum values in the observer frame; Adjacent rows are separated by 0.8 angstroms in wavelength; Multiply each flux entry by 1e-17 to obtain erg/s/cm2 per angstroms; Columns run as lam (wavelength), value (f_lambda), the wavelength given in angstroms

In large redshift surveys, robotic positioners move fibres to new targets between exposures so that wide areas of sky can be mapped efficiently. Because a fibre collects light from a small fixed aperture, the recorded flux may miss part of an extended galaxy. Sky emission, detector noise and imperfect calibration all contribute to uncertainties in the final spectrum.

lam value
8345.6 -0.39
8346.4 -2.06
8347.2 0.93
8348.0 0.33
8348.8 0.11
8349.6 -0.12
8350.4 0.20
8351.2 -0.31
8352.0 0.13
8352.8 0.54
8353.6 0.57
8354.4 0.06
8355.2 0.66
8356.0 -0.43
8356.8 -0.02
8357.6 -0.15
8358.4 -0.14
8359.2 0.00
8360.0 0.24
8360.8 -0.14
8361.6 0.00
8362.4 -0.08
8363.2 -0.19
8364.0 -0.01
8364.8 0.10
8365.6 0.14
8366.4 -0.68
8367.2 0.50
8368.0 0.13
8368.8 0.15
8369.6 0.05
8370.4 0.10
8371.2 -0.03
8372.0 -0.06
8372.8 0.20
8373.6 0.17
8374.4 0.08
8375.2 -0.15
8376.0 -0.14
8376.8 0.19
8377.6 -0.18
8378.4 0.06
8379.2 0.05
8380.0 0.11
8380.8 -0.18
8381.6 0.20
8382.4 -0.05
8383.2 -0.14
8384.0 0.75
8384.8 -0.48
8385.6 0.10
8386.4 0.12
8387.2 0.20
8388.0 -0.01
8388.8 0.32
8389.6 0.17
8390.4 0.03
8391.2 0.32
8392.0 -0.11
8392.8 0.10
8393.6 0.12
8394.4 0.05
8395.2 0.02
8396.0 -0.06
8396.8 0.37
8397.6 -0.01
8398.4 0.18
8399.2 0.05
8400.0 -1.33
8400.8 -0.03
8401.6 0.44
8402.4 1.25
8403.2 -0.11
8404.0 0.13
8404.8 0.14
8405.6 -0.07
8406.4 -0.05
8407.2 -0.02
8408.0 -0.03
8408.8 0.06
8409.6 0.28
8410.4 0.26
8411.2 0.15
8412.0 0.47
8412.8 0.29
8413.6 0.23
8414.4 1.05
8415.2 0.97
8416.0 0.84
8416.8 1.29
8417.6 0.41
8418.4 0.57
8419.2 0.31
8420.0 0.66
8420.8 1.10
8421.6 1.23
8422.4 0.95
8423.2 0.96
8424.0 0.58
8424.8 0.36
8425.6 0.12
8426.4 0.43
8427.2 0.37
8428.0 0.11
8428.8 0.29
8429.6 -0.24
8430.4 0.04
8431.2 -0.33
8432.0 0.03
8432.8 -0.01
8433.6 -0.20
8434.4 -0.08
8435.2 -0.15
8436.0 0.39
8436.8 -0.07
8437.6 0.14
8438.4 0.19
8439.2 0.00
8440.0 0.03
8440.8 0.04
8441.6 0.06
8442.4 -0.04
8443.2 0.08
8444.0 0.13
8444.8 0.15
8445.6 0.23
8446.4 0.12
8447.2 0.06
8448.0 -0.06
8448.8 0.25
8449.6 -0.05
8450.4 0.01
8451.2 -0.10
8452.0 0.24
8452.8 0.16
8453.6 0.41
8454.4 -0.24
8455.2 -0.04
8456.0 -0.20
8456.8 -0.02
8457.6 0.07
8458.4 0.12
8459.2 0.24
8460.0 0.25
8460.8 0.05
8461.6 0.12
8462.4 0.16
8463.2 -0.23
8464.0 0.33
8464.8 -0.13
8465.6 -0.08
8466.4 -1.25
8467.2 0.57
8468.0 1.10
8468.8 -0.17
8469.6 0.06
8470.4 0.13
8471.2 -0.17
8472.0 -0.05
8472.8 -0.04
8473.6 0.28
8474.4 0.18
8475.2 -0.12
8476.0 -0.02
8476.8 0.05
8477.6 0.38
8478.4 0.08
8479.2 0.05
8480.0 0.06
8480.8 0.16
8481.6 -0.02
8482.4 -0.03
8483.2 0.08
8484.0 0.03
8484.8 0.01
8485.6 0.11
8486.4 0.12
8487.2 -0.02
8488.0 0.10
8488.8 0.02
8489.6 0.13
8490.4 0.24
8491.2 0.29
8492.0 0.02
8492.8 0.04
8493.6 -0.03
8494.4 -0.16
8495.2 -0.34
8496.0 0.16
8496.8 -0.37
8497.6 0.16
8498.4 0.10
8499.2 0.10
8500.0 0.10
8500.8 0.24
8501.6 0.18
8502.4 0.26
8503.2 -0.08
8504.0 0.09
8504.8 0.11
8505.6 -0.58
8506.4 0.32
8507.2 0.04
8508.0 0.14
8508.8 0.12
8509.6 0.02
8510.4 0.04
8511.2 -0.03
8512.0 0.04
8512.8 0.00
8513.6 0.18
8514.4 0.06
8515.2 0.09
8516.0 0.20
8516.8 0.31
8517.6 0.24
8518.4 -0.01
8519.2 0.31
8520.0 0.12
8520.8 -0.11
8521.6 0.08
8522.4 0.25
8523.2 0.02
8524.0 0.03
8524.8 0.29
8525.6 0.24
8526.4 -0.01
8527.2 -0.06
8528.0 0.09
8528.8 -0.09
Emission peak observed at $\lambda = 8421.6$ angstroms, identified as [O II]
